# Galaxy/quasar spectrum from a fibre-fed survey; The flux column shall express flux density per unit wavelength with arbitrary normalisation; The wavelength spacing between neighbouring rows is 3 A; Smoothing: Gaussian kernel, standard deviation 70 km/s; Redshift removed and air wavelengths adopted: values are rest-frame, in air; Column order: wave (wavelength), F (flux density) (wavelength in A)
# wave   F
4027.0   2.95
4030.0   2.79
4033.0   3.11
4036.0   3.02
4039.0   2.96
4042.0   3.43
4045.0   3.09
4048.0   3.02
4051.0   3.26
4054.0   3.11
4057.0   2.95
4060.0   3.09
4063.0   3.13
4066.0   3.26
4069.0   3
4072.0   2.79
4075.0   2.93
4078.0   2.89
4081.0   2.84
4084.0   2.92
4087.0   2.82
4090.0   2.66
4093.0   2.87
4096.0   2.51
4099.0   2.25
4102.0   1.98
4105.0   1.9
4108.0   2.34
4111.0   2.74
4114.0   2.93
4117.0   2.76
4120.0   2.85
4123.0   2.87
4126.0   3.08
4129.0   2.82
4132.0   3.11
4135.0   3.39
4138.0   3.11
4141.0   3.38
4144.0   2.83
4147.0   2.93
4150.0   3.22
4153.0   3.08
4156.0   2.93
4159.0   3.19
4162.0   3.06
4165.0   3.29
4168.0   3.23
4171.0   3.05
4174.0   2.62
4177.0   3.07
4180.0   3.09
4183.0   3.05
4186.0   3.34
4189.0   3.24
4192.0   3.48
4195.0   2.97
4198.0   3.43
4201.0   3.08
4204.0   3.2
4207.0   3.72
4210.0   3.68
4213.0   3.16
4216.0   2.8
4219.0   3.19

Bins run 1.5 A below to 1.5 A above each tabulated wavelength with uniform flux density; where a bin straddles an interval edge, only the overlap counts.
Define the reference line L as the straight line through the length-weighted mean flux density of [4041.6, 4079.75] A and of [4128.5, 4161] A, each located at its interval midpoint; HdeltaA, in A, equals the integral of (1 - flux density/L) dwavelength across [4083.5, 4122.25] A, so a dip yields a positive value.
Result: 6.34 A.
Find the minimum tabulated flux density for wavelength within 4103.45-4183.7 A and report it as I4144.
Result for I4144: 1.9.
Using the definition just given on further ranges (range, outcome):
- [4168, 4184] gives 2.62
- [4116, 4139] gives 2.76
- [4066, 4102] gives 1.98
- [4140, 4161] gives 2.83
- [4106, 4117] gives 2.34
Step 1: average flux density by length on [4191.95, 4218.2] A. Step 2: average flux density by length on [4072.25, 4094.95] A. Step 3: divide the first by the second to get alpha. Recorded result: 1.2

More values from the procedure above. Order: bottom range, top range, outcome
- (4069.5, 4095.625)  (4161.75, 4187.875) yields 1.09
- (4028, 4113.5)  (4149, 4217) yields 1.12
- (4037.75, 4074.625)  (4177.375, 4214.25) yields 1.06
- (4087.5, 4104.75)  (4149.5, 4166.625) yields 1.28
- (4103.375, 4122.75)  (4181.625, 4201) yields 1.25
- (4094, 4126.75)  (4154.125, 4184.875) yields 1.20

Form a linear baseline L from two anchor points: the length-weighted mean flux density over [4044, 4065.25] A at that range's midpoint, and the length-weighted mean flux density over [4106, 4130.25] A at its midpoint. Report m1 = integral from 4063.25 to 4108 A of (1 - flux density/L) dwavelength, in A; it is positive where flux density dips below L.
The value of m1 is 4.0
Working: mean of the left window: 3.1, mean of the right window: 2.78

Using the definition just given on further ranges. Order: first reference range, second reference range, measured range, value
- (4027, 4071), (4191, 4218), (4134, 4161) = 0.8 A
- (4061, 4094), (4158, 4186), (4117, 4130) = 0.5 A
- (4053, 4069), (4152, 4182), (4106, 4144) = 1.8 A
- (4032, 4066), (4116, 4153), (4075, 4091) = 1.3 A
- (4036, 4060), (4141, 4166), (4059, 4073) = 0.2 A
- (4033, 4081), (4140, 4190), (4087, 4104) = 3.3 A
